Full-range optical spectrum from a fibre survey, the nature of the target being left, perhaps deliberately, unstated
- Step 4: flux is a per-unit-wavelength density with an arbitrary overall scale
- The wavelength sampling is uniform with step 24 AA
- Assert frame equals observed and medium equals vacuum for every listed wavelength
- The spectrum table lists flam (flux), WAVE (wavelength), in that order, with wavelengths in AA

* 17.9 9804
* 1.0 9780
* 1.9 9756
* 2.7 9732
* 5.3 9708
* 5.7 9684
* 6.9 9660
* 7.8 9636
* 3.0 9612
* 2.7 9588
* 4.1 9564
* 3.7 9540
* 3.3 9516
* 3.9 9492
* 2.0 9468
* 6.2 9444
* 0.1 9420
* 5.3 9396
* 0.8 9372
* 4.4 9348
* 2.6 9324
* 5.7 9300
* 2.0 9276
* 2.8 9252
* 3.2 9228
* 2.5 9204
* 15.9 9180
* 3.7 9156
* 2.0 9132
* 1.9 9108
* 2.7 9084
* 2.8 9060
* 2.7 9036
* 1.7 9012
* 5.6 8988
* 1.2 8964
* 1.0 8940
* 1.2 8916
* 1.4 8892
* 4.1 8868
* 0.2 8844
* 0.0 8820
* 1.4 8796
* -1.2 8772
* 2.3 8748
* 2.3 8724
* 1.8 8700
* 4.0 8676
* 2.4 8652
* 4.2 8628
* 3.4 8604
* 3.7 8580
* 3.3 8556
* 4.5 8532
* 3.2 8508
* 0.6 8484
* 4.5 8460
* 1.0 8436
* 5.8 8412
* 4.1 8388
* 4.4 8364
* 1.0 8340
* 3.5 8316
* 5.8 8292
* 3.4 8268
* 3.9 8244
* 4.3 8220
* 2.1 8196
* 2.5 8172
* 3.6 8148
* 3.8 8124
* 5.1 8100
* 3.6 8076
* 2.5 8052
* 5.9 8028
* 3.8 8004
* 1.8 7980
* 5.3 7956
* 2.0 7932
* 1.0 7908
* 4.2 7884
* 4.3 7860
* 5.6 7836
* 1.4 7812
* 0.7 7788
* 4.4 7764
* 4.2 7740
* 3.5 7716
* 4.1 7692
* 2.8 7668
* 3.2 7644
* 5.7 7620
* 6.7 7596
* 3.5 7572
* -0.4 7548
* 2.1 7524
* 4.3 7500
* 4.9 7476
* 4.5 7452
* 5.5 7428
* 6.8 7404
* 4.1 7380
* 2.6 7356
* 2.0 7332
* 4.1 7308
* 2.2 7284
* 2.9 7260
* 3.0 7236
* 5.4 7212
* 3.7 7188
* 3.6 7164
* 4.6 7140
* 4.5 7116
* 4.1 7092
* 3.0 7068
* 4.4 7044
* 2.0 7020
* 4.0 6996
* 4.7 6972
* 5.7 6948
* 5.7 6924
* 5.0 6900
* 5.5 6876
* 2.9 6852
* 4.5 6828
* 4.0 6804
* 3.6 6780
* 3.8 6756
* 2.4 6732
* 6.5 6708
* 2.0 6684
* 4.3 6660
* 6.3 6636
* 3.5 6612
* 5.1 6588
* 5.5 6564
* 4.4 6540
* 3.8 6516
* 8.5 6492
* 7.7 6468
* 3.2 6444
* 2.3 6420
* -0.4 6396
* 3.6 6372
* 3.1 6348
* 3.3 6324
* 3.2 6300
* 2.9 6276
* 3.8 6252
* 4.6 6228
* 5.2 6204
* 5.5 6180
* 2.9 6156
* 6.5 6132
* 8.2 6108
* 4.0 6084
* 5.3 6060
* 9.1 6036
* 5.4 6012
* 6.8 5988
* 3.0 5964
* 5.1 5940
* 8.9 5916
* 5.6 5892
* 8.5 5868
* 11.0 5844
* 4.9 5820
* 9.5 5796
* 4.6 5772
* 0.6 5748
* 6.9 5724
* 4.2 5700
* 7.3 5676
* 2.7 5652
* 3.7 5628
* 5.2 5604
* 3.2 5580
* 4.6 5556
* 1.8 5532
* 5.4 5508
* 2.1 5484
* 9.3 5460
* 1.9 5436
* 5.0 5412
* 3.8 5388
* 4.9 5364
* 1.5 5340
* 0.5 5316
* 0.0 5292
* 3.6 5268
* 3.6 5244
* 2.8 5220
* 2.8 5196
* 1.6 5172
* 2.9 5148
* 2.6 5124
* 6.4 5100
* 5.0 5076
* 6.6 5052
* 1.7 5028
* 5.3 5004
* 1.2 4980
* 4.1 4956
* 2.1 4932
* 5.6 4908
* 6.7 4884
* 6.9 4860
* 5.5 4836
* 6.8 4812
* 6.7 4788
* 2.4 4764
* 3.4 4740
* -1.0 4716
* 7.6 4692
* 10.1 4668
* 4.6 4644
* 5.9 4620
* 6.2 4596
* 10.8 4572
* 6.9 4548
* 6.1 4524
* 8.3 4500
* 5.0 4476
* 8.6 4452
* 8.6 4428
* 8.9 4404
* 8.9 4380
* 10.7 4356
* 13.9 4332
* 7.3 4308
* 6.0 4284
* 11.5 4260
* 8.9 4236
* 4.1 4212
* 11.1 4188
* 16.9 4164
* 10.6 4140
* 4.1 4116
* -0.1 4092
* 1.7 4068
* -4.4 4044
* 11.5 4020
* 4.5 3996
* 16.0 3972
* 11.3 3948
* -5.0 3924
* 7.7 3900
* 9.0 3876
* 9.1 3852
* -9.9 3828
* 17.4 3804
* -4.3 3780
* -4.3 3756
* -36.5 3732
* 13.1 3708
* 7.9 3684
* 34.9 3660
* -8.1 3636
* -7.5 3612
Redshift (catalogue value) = 1.463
